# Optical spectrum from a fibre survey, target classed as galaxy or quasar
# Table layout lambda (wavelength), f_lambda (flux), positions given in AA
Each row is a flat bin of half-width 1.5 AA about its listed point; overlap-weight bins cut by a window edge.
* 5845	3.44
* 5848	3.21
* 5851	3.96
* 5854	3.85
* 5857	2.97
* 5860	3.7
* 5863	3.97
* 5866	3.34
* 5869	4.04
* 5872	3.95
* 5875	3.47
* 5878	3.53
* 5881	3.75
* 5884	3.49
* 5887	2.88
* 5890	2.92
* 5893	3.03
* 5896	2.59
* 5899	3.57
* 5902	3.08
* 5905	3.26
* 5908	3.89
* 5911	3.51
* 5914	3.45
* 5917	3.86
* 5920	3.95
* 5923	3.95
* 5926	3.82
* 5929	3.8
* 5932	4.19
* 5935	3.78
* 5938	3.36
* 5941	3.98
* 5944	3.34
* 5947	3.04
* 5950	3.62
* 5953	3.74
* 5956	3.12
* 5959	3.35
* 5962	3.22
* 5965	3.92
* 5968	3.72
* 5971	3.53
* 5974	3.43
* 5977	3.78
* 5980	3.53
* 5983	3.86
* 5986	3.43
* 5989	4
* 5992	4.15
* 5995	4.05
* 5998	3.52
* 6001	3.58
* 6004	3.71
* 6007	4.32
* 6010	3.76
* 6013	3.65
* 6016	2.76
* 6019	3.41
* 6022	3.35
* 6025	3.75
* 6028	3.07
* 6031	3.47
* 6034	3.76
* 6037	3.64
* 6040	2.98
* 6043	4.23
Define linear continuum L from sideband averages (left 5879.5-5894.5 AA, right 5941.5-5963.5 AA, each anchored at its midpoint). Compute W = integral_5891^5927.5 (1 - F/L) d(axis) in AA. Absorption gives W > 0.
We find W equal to -2.4 AA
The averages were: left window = 3.21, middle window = 3.49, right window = 3.38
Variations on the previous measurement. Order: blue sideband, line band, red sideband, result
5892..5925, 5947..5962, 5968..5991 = 0.9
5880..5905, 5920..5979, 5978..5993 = -1.5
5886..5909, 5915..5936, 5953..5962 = -4.4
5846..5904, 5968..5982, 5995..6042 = -0.3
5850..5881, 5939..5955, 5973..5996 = 1.0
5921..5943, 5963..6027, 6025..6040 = -1.2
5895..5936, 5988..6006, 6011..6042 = -2.0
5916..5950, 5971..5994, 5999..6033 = -0.8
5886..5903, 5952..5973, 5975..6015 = 0.1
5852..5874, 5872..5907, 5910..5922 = 4.0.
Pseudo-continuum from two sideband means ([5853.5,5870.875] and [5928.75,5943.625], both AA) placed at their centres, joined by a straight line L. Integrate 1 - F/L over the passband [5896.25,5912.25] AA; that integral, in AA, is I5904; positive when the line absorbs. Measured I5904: 1.42 AA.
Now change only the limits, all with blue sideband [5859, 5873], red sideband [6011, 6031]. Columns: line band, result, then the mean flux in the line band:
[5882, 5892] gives 1.6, 3.13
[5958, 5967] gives 0.0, 3.52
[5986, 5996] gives -1.6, 3.97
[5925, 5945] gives -0.9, 3.76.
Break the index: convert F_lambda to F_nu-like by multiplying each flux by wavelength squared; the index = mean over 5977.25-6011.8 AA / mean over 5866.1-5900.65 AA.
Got 1.17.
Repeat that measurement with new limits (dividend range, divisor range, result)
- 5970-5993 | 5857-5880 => 1.05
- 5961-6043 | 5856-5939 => 1.06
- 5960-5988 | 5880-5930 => 1.07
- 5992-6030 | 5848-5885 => 1.03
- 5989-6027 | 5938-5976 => 1.07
